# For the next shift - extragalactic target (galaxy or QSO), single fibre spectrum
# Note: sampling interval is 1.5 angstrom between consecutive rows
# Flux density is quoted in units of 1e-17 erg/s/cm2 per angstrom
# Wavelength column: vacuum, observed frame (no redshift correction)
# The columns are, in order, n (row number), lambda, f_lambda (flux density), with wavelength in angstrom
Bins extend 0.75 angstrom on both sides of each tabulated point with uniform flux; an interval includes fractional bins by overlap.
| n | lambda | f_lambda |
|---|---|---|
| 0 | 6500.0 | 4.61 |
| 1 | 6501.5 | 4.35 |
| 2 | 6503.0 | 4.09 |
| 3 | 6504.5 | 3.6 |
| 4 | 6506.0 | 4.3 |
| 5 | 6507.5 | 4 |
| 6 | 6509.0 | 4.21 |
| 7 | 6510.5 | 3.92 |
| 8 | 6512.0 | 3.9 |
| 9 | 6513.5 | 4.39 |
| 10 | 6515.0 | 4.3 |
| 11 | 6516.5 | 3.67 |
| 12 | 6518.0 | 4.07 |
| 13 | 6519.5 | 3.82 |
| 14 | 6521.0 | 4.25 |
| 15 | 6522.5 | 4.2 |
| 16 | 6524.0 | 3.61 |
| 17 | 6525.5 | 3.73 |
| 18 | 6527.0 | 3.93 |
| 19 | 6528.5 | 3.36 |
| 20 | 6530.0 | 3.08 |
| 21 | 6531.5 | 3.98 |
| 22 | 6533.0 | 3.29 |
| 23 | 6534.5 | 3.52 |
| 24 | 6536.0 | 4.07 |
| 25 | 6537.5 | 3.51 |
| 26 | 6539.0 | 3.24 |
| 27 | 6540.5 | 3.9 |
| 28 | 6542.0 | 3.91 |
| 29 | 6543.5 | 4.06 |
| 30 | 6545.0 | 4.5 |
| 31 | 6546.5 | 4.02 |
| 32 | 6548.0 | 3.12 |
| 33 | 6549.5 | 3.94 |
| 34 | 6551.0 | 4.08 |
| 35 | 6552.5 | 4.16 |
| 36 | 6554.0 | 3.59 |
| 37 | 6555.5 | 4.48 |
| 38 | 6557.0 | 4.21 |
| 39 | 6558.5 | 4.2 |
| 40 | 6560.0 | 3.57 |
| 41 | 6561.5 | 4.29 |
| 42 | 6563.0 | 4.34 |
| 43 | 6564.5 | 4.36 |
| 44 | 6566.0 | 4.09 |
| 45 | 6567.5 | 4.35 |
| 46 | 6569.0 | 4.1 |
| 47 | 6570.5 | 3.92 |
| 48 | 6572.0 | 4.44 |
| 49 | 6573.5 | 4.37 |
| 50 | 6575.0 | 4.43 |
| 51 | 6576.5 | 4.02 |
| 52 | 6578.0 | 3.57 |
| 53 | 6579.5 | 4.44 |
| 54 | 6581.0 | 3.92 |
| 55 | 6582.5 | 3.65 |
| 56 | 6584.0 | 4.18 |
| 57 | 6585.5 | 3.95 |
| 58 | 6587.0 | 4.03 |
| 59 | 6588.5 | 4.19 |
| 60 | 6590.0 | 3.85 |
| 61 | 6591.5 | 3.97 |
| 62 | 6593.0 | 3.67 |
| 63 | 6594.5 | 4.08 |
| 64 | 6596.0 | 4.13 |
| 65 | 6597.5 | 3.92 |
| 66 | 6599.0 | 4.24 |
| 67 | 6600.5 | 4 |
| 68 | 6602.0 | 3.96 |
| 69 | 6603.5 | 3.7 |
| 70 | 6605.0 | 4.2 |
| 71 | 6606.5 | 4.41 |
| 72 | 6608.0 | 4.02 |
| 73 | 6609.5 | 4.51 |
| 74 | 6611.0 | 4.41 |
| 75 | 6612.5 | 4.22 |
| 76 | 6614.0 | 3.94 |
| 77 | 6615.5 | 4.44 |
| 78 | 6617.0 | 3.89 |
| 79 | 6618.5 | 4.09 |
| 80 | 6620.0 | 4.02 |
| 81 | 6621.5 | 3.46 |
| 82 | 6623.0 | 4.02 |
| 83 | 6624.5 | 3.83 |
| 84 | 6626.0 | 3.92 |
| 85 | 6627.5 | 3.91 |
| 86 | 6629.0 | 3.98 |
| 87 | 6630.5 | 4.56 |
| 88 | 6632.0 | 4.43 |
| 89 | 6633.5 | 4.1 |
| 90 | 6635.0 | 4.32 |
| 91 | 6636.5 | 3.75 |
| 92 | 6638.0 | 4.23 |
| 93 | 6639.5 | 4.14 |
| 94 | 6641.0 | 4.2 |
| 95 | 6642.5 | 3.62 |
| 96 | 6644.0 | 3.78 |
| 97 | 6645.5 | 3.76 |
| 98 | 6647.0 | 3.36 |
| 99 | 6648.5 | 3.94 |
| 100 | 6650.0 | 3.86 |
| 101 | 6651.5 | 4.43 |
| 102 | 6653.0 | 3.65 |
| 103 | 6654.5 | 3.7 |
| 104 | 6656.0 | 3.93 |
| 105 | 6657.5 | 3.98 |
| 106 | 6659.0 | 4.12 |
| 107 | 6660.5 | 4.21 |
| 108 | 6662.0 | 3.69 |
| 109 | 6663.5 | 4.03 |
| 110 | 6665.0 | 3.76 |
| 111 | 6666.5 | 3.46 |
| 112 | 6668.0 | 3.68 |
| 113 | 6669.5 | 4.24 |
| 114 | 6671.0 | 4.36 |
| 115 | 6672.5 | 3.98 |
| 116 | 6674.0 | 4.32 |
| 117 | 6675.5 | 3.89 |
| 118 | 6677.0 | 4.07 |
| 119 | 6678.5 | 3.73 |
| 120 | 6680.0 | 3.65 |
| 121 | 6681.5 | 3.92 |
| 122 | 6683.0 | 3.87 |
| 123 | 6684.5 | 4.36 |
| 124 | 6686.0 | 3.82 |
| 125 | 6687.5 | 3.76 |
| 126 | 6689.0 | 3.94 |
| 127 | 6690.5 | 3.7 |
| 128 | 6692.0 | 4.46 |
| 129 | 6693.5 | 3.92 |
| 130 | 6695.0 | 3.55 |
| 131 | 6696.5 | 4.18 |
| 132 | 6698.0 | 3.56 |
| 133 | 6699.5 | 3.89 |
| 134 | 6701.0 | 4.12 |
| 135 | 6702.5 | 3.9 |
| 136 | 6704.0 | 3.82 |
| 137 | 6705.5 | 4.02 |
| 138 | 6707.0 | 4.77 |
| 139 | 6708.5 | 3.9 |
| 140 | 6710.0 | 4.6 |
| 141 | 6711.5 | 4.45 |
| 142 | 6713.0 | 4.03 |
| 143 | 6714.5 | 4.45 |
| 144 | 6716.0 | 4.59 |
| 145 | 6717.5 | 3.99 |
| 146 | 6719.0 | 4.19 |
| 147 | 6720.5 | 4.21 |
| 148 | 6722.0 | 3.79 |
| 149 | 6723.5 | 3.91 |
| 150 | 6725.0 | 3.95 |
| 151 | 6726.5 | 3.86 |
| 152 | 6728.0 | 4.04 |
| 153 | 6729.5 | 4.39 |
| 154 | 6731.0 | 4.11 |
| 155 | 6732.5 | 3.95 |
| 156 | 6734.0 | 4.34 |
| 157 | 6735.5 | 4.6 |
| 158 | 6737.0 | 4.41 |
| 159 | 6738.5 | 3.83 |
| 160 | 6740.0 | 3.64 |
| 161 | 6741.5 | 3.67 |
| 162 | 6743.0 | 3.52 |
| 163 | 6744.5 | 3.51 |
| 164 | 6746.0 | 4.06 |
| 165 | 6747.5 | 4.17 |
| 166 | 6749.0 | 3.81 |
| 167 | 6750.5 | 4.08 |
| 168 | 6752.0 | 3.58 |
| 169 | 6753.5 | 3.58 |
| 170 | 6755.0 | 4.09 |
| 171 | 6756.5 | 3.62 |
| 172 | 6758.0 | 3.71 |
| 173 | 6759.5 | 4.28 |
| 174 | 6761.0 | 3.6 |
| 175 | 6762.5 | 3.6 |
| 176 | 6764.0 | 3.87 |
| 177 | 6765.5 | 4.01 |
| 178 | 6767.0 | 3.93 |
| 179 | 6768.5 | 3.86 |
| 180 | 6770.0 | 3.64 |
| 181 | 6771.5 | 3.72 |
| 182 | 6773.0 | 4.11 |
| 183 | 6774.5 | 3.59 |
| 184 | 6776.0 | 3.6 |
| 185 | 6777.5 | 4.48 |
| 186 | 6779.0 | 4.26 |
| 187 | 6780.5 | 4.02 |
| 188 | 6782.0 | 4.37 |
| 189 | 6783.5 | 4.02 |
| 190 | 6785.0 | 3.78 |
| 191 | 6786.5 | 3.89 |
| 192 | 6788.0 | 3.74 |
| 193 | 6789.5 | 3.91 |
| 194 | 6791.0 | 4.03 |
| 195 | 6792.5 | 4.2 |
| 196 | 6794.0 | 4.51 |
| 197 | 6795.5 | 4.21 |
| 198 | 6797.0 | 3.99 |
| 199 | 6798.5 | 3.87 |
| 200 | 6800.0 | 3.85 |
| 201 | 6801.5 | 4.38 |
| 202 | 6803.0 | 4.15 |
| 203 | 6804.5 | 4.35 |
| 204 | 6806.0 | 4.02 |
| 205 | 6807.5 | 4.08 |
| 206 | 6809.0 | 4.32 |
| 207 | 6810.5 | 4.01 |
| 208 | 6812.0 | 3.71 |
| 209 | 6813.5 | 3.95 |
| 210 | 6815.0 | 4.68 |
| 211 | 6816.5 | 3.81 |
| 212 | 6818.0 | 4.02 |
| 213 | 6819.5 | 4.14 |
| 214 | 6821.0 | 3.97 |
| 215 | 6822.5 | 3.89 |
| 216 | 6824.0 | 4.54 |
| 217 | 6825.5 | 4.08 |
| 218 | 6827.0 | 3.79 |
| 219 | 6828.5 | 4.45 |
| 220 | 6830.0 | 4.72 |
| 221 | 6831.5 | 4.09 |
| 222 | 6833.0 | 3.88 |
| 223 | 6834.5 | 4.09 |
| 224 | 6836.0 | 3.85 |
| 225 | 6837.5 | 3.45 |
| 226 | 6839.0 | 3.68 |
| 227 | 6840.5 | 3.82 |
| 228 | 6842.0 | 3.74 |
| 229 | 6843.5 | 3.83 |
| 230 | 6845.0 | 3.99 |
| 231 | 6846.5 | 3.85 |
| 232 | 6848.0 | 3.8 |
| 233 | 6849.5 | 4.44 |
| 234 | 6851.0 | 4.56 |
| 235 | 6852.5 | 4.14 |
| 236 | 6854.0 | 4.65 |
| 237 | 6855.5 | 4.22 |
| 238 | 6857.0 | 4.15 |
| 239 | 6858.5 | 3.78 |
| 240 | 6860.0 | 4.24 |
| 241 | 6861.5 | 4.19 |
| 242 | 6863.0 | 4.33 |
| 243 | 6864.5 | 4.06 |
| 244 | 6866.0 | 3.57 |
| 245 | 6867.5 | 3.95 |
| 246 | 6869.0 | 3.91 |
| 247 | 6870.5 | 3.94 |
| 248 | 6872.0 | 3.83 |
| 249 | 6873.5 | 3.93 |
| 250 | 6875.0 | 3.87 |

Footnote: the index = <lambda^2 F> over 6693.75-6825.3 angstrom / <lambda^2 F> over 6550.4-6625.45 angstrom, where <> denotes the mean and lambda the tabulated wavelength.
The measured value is 1.04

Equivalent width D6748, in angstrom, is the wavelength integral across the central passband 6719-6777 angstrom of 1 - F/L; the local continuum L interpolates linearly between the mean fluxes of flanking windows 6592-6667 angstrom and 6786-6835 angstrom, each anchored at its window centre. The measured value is 2.3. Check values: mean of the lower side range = 4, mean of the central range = 3.91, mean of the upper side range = 4.1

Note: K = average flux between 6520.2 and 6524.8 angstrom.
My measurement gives 4.01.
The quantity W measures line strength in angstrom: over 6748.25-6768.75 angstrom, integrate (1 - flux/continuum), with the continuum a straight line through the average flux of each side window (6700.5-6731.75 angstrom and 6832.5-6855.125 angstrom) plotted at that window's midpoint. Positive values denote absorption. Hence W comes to 1.33 angstrom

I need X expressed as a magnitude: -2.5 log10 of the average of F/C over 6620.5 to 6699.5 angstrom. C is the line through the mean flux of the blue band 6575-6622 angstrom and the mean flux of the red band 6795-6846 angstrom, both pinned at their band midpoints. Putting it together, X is 0.03 mag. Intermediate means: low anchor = 4.04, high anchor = 4.04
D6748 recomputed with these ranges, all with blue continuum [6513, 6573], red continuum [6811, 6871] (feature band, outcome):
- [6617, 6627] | 0.20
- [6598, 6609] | -0.33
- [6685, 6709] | 0.21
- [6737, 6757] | 1.04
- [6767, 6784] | 0.24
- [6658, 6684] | 0.28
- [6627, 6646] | -0.43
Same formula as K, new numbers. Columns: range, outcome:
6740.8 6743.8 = 3.59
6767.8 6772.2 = 3.74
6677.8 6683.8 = 3.8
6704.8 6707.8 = 4.39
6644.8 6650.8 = 3.74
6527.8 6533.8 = 3.43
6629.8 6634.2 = 4.36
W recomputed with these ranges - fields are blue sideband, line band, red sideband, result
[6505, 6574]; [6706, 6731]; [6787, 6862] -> -0.98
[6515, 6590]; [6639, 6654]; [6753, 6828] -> 0.40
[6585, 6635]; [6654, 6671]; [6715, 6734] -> 0.69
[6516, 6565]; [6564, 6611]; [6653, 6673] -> -2.34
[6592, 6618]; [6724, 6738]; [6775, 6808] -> -0.31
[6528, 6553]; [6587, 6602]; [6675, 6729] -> -0.64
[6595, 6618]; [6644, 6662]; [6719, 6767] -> 0.77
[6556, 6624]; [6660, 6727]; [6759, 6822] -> 0.57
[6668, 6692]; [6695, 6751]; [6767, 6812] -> -0.81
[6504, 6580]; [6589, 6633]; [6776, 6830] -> -0.65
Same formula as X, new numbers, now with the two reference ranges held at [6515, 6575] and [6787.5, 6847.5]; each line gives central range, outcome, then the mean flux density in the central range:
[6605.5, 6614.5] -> -0.08 mag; 4.26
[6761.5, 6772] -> 0.06 mag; 3.8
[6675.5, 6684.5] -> 0.03 mag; 3.89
